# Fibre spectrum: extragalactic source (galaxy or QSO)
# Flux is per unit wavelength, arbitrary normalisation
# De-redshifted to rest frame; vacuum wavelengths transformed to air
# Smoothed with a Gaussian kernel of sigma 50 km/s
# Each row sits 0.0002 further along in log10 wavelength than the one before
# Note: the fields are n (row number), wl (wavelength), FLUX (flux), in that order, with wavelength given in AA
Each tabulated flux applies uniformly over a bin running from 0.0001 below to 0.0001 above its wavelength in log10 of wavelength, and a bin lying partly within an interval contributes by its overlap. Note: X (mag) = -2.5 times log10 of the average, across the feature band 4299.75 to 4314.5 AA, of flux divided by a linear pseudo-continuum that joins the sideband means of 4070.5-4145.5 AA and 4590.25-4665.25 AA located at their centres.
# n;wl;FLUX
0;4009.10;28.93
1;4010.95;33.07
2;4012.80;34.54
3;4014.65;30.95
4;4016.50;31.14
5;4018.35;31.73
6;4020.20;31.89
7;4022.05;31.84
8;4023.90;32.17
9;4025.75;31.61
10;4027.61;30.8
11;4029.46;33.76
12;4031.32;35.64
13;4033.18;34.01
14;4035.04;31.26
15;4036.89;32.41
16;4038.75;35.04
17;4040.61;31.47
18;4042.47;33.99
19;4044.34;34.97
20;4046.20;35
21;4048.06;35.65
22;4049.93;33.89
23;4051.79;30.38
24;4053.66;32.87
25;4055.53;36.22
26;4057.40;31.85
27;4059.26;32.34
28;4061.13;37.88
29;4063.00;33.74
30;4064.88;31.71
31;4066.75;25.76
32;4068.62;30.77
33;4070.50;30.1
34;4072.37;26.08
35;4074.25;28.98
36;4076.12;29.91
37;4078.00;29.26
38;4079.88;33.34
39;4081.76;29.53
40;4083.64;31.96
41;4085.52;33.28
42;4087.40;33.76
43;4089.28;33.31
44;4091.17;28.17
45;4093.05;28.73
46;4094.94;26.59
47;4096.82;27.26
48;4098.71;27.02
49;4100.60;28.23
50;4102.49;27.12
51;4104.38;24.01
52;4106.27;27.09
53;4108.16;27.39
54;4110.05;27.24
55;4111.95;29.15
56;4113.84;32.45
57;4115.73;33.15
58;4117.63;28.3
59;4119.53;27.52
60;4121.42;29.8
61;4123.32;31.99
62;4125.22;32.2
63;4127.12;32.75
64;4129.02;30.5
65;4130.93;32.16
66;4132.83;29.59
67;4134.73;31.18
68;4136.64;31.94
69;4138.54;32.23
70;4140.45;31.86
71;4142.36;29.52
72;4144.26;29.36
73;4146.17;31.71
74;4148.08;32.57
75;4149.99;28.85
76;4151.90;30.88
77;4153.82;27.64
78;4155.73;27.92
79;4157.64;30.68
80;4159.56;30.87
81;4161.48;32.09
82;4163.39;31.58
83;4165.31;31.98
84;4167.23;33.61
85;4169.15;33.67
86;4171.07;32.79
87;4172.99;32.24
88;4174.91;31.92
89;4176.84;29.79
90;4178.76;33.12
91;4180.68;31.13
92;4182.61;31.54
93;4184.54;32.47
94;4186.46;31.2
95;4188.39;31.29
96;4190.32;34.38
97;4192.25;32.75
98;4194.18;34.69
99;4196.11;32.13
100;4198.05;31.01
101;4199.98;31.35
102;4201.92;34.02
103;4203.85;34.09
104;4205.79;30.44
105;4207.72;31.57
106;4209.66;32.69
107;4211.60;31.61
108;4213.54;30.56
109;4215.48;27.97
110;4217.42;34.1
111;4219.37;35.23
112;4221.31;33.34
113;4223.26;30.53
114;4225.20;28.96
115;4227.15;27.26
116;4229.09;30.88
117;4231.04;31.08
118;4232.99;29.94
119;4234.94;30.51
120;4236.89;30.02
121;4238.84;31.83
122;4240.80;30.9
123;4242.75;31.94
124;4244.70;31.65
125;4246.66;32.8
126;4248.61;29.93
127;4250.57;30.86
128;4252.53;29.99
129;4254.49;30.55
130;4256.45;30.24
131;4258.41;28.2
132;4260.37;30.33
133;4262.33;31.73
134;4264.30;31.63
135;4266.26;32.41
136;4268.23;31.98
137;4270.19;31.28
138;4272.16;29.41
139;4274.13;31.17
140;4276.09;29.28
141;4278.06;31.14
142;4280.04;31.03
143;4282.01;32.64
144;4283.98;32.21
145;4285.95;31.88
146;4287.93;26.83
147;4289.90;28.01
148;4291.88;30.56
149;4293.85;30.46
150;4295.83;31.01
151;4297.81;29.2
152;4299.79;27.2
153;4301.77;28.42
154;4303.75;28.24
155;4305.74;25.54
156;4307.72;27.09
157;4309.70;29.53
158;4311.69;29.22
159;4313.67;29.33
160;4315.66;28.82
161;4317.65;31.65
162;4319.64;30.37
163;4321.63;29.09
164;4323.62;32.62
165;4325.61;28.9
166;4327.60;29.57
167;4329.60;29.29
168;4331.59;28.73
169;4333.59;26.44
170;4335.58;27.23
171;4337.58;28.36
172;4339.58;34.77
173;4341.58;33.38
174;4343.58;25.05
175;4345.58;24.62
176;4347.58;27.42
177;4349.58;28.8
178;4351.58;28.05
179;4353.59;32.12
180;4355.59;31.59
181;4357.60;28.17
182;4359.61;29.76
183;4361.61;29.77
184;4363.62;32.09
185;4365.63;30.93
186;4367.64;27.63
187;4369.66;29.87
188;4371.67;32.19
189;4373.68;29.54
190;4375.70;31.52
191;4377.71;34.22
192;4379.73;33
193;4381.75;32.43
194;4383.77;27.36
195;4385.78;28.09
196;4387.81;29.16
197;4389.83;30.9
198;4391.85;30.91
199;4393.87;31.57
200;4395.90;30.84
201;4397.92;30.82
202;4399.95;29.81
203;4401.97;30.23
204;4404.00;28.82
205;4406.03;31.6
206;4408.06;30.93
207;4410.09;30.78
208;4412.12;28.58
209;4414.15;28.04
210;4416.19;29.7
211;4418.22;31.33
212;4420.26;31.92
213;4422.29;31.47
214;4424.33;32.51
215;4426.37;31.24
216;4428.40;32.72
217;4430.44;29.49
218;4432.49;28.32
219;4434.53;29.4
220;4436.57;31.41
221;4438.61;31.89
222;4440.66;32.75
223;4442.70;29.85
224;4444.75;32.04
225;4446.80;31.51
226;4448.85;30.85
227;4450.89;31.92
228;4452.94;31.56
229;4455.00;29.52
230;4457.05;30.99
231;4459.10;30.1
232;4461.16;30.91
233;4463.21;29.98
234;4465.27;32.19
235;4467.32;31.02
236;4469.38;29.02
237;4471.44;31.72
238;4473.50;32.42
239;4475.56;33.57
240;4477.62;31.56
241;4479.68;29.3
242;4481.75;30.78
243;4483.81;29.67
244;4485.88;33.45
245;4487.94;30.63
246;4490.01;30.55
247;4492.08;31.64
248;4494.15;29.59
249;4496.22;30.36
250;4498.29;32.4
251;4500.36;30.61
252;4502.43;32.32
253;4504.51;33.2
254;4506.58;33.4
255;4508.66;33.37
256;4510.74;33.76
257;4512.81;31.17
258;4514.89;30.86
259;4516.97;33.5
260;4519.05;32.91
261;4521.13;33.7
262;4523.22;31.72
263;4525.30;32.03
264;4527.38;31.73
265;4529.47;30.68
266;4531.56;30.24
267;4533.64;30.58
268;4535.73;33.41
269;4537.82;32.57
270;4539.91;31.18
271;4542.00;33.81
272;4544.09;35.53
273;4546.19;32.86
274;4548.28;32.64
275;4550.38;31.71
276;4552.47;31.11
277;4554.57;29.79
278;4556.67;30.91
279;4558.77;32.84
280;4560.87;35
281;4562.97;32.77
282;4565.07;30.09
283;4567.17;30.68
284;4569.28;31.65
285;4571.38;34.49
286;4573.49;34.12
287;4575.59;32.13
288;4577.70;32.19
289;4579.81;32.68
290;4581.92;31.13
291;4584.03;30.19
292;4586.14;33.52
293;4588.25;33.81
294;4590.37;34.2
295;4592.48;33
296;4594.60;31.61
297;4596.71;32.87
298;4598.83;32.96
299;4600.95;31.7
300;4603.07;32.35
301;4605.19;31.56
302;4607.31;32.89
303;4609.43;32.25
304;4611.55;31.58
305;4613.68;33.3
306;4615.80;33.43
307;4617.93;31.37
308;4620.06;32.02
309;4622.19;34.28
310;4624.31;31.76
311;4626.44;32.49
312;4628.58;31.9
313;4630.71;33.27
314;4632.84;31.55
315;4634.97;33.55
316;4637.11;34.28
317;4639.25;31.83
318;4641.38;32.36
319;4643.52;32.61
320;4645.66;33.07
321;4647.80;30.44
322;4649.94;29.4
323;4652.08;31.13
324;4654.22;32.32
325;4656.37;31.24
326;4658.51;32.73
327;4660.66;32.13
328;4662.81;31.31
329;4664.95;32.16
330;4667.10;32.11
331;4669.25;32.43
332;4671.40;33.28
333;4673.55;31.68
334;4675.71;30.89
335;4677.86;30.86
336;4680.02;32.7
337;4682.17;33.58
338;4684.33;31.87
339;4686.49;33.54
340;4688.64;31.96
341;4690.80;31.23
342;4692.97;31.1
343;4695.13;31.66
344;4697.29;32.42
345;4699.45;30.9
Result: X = 0.098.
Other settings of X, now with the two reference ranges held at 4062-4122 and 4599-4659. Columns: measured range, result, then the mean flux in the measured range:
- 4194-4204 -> -0.09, 32.6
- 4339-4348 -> 0.07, 28.9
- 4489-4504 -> 0.01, 31.1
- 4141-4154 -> -0.02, 30.3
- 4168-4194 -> -0.08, 32.3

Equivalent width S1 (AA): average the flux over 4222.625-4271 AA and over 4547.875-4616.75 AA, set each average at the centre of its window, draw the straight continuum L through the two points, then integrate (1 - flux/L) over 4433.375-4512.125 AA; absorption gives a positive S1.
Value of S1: 1.1 AA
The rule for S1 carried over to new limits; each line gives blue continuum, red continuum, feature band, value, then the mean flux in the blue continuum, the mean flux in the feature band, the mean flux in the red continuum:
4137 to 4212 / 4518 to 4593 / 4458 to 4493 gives 1.2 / 31.7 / 31.1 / 32.3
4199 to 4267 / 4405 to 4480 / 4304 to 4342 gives 2.1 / 31.2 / 29.4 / 30.9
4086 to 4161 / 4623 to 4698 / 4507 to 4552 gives -1.2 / 29.8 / 32.4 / 32.1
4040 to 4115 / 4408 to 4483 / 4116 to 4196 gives -1.6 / 30.7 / 31.4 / 30.9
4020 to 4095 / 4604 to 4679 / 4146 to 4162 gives 0.9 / 32.1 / 30.2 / 32.2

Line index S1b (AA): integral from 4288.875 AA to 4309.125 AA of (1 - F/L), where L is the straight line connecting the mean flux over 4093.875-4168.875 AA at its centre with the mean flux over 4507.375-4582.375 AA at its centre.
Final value 1.5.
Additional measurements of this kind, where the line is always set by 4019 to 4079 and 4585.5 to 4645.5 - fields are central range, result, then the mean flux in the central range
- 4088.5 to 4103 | 1.81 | 28.3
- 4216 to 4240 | 0.98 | 31.1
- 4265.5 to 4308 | 3.34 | 29.9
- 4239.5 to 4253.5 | 0.54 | 31.2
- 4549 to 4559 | 0.44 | 31.2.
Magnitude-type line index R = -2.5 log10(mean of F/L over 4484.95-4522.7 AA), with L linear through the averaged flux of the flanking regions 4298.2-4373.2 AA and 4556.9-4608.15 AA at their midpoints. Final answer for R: -0.021 mag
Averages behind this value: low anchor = 29.2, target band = 32.1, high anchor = 32.5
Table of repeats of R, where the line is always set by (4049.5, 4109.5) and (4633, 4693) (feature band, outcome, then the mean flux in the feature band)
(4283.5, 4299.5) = 0.038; 29.8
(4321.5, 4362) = 0.066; 29.2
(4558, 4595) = -0.026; 32.6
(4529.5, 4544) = -0.015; 32.1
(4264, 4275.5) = -0.015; 31.2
